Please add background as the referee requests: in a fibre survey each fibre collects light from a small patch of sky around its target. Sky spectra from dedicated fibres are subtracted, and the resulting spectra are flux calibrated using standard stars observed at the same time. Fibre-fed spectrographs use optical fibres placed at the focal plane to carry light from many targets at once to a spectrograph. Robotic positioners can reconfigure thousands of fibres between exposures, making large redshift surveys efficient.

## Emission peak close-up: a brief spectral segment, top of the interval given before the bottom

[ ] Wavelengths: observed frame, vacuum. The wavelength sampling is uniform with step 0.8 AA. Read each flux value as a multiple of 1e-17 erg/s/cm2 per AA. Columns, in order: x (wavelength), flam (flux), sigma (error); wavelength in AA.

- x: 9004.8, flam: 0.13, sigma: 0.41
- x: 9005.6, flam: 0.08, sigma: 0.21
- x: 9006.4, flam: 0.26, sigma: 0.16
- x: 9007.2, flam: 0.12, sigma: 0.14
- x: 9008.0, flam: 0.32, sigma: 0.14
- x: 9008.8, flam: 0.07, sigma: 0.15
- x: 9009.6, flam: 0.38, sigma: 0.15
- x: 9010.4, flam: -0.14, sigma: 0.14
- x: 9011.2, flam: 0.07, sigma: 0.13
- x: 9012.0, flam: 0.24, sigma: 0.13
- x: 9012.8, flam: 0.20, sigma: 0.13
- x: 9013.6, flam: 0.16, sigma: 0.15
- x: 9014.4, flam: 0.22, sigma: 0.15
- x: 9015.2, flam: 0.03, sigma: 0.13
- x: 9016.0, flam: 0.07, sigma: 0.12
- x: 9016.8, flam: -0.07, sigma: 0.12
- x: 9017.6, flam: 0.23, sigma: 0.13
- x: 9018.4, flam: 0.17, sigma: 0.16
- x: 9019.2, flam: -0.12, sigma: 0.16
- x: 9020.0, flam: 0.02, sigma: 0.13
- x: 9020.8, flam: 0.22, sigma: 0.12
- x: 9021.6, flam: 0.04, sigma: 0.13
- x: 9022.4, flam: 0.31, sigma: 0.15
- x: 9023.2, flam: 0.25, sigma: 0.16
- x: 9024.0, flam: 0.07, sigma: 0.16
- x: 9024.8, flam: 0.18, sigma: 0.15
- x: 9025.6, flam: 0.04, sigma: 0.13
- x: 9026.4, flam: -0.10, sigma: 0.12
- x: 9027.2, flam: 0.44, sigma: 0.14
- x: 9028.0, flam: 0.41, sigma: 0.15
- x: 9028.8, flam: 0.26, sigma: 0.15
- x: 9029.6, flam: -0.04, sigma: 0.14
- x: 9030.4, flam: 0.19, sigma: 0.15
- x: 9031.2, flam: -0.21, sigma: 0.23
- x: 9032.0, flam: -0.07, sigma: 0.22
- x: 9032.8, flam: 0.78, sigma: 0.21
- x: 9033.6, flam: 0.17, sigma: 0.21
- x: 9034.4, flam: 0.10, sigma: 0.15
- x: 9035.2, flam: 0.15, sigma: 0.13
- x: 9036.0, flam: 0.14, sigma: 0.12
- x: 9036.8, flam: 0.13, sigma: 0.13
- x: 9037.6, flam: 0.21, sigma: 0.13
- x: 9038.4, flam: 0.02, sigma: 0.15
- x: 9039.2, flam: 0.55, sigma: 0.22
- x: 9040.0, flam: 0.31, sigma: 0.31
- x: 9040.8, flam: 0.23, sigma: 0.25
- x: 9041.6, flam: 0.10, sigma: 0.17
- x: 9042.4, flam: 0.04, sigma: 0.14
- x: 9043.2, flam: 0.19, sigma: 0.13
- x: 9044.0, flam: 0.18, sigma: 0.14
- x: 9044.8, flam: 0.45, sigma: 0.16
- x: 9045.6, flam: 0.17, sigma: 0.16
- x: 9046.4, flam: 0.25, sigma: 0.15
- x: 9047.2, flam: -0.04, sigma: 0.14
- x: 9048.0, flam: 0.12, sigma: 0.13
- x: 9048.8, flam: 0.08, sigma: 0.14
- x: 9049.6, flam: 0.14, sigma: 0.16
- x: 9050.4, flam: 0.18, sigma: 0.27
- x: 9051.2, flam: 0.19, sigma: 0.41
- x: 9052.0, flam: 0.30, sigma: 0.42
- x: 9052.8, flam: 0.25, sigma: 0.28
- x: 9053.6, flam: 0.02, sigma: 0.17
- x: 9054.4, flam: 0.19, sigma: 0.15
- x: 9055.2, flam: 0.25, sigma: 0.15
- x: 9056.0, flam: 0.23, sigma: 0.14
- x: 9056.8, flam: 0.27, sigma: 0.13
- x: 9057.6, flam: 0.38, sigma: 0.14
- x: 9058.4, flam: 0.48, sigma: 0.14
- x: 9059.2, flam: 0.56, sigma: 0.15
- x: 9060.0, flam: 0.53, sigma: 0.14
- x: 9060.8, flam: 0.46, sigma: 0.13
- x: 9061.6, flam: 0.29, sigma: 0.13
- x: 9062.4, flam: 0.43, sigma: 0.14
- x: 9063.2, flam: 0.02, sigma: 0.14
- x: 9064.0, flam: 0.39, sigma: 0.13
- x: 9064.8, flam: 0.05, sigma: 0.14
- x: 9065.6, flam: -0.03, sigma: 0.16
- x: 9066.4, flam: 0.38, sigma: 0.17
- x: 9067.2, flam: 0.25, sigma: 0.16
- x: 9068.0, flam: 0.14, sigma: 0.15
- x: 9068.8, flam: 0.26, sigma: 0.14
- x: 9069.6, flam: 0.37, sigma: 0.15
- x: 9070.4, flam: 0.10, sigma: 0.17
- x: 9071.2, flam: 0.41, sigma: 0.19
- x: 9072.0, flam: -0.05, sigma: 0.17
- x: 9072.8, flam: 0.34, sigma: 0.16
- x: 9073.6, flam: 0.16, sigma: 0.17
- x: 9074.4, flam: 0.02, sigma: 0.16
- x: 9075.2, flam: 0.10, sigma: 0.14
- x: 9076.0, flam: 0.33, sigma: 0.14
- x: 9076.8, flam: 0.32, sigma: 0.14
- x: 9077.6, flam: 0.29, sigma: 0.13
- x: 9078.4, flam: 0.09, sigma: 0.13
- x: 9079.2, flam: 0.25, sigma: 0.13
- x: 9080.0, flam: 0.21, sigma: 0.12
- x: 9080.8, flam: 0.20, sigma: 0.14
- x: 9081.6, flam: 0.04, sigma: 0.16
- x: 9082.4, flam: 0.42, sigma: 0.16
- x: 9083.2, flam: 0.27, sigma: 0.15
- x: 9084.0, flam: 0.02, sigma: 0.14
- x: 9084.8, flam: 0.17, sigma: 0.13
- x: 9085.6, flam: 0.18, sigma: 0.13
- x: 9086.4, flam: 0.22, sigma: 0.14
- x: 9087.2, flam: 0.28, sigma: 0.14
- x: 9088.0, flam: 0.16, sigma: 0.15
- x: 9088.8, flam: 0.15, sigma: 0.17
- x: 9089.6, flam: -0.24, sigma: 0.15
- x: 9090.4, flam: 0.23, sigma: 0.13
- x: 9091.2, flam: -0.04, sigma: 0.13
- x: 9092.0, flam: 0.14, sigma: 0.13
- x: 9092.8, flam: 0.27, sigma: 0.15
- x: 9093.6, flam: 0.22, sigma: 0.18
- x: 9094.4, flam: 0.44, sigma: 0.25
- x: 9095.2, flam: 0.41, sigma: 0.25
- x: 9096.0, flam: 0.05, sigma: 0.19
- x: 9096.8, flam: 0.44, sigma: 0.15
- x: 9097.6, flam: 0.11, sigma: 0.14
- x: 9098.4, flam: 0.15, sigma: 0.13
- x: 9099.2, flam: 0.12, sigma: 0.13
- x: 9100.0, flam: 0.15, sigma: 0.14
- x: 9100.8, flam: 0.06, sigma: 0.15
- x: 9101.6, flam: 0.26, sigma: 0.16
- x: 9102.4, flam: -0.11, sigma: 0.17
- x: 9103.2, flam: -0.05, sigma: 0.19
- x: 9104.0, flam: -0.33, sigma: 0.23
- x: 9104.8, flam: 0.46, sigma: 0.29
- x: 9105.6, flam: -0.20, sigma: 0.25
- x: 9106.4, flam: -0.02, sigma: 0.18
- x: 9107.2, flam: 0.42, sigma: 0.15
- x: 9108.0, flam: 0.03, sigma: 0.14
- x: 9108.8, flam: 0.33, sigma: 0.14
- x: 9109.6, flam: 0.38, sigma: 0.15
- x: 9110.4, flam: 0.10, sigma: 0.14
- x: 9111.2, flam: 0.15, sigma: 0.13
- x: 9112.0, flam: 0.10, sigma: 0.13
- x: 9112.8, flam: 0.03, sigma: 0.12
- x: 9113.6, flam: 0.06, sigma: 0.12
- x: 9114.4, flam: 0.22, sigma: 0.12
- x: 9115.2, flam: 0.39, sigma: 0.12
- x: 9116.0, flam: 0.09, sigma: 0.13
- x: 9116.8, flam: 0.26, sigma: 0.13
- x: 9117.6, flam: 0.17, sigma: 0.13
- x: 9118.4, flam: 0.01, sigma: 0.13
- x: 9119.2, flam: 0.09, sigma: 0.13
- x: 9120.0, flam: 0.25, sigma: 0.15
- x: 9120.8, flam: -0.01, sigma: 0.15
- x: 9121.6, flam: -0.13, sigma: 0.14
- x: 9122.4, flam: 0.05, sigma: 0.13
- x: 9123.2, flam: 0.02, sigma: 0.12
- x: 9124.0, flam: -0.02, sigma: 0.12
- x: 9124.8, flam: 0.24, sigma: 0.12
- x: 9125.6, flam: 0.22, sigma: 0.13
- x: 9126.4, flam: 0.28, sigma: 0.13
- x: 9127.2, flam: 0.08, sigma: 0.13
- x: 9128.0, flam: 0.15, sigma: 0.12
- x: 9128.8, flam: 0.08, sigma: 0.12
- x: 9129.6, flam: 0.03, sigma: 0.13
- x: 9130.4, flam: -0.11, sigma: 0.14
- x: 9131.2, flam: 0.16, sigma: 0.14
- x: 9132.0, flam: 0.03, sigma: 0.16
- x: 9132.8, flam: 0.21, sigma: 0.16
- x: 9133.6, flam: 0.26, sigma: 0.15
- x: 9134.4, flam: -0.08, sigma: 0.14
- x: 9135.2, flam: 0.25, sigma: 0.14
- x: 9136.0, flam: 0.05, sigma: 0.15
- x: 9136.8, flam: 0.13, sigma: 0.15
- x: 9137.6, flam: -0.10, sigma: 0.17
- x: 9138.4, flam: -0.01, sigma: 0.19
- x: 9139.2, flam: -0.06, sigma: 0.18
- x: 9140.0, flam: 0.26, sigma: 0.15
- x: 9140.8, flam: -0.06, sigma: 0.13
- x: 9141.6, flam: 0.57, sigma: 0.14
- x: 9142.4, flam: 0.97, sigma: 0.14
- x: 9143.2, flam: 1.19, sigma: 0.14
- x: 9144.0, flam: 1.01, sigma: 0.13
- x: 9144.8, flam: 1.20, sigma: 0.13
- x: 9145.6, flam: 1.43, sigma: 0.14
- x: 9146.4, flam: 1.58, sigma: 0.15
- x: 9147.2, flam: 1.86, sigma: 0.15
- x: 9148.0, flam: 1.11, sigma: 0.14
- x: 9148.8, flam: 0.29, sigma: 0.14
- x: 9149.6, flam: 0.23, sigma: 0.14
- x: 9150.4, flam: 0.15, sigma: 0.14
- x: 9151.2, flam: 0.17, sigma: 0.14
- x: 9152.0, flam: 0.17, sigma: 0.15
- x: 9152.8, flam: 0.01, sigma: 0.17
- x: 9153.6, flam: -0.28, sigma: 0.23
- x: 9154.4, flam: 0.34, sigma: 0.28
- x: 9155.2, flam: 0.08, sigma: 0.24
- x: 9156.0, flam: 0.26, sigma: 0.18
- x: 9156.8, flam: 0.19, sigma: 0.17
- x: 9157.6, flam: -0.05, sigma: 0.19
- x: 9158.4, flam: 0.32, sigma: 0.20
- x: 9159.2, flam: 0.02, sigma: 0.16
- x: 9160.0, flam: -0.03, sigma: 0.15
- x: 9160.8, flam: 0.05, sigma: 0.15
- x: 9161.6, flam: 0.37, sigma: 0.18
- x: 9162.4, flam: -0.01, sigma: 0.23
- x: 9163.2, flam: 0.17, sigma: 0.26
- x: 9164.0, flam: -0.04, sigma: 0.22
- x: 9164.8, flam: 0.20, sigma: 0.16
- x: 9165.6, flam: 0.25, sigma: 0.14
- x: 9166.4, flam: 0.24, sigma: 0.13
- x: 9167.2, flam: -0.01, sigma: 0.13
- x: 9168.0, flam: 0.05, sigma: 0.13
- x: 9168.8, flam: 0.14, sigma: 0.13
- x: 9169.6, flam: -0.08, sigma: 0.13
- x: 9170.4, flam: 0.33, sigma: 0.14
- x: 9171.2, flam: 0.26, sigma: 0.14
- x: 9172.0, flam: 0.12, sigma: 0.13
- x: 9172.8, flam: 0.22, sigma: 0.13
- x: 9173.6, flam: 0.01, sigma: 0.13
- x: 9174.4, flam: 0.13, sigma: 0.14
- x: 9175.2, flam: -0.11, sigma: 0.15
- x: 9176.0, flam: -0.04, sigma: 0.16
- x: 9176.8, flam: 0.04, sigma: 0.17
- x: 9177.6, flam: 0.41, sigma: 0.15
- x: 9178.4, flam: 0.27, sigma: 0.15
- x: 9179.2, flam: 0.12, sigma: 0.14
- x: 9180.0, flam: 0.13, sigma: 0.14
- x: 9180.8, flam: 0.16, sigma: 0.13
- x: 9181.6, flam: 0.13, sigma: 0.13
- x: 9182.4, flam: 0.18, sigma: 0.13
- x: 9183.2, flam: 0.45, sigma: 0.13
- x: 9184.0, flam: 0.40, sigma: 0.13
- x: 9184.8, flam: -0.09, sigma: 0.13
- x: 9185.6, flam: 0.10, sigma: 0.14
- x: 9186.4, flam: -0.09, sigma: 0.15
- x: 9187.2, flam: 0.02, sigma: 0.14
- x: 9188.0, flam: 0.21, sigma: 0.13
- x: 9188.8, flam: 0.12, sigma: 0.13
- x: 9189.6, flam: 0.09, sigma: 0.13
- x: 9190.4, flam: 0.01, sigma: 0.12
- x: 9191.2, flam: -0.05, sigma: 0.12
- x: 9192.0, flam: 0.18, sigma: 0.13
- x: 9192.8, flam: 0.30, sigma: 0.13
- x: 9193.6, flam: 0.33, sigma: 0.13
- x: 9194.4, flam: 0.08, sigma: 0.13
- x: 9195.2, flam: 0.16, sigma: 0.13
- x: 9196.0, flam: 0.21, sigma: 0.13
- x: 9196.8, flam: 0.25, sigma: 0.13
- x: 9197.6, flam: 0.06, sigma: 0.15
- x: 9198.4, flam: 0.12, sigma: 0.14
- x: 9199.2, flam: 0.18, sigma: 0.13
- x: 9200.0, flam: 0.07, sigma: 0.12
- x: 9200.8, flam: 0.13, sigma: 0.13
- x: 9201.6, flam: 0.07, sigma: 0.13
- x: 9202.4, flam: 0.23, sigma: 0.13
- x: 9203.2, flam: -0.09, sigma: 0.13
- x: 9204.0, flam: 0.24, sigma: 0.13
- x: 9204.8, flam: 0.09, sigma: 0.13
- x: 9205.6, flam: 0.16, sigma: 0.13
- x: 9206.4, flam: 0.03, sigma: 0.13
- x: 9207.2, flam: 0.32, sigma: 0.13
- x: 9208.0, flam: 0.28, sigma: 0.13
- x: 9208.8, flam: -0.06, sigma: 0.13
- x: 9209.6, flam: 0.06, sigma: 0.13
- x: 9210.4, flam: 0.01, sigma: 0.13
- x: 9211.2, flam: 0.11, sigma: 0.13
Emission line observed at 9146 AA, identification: [O III]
